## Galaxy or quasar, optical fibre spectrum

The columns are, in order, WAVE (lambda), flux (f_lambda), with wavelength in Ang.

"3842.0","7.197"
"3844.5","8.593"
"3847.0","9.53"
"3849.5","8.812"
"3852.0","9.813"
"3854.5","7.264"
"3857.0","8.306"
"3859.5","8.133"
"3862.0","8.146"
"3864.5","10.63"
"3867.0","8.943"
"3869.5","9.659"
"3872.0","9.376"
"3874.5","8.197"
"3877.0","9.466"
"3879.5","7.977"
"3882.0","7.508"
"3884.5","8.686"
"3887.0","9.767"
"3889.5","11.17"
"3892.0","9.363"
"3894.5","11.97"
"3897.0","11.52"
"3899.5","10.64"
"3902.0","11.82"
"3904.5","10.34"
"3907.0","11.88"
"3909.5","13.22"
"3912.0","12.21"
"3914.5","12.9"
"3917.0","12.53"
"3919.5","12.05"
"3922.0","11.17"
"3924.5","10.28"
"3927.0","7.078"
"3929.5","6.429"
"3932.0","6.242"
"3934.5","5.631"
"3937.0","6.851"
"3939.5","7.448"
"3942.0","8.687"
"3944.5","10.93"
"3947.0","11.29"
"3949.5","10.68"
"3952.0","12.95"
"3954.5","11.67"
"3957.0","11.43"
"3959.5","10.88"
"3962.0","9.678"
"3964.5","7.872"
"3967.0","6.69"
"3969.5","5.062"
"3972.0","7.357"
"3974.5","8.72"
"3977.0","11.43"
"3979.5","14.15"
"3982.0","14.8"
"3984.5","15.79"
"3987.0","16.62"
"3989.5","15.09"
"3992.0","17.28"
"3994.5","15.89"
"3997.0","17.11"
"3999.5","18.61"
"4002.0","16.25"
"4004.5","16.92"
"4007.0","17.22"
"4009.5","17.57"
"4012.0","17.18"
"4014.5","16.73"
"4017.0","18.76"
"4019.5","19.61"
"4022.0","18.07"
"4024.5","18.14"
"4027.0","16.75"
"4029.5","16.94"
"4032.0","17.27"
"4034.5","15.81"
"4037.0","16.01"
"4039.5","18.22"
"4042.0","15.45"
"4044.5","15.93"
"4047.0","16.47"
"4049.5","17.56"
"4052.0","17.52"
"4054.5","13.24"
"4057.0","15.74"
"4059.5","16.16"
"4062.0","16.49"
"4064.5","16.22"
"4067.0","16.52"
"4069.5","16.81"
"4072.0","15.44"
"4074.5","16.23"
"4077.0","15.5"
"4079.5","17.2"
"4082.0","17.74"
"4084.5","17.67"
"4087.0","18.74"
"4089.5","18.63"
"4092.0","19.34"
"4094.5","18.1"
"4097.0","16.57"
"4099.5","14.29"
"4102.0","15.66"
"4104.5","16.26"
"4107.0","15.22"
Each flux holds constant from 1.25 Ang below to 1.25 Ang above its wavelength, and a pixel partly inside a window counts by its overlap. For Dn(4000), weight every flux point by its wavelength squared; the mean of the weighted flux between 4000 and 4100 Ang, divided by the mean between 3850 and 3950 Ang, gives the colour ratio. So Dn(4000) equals 1.90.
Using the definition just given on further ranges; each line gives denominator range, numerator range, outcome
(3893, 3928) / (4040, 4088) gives 1.56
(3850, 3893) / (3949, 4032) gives 1.70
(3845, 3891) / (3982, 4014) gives 1.99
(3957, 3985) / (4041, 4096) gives 1.74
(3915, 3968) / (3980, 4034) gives 1.85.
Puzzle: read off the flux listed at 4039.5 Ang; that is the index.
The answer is 18.22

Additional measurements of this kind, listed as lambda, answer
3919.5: 12.05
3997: 17.11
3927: 7.078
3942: 8.687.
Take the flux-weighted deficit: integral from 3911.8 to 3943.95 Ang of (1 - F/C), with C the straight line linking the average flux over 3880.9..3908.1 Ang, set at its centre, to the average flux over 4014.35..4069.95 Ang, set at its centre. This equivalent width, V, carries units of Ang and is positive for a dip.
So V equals 7.21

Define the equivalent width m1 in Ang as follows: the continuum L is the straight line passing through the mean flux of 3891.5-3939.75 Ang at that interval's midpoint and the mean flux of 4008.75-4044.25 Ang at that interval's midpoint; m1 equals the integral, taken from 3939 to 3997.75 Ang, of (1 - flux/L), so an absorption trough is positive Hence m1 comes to 8.6 Ang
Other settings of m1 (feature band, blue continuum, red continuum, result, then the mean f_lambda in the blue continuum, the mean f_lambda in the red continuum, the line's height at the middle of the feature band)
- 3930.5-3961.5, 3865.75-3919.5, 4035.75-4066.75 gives 7.3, 10.5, 16.3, 12.4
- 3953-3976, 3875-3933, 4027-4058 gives 7.1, 10.3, 16.4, 12.9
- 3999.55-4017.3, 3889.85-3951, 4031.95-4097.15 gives -3.8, 10.2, 16.8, 14.2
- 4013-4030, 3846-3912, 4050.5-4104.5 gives -3.7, 9.75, 16.7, 14.7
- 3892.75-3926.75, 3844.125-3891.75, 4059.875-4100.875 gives -3.4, 8.96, 16.9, 10.5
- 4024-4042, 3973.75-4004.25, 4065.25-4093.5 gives -0.7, 15.3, 17.2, 16.3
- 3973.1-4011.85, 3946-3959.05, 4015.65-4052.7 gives -3.2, 11.6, 17.2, 14.3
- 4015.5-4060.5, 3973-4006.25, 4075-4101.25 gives -1.7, 15.3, 17.3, 16.3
